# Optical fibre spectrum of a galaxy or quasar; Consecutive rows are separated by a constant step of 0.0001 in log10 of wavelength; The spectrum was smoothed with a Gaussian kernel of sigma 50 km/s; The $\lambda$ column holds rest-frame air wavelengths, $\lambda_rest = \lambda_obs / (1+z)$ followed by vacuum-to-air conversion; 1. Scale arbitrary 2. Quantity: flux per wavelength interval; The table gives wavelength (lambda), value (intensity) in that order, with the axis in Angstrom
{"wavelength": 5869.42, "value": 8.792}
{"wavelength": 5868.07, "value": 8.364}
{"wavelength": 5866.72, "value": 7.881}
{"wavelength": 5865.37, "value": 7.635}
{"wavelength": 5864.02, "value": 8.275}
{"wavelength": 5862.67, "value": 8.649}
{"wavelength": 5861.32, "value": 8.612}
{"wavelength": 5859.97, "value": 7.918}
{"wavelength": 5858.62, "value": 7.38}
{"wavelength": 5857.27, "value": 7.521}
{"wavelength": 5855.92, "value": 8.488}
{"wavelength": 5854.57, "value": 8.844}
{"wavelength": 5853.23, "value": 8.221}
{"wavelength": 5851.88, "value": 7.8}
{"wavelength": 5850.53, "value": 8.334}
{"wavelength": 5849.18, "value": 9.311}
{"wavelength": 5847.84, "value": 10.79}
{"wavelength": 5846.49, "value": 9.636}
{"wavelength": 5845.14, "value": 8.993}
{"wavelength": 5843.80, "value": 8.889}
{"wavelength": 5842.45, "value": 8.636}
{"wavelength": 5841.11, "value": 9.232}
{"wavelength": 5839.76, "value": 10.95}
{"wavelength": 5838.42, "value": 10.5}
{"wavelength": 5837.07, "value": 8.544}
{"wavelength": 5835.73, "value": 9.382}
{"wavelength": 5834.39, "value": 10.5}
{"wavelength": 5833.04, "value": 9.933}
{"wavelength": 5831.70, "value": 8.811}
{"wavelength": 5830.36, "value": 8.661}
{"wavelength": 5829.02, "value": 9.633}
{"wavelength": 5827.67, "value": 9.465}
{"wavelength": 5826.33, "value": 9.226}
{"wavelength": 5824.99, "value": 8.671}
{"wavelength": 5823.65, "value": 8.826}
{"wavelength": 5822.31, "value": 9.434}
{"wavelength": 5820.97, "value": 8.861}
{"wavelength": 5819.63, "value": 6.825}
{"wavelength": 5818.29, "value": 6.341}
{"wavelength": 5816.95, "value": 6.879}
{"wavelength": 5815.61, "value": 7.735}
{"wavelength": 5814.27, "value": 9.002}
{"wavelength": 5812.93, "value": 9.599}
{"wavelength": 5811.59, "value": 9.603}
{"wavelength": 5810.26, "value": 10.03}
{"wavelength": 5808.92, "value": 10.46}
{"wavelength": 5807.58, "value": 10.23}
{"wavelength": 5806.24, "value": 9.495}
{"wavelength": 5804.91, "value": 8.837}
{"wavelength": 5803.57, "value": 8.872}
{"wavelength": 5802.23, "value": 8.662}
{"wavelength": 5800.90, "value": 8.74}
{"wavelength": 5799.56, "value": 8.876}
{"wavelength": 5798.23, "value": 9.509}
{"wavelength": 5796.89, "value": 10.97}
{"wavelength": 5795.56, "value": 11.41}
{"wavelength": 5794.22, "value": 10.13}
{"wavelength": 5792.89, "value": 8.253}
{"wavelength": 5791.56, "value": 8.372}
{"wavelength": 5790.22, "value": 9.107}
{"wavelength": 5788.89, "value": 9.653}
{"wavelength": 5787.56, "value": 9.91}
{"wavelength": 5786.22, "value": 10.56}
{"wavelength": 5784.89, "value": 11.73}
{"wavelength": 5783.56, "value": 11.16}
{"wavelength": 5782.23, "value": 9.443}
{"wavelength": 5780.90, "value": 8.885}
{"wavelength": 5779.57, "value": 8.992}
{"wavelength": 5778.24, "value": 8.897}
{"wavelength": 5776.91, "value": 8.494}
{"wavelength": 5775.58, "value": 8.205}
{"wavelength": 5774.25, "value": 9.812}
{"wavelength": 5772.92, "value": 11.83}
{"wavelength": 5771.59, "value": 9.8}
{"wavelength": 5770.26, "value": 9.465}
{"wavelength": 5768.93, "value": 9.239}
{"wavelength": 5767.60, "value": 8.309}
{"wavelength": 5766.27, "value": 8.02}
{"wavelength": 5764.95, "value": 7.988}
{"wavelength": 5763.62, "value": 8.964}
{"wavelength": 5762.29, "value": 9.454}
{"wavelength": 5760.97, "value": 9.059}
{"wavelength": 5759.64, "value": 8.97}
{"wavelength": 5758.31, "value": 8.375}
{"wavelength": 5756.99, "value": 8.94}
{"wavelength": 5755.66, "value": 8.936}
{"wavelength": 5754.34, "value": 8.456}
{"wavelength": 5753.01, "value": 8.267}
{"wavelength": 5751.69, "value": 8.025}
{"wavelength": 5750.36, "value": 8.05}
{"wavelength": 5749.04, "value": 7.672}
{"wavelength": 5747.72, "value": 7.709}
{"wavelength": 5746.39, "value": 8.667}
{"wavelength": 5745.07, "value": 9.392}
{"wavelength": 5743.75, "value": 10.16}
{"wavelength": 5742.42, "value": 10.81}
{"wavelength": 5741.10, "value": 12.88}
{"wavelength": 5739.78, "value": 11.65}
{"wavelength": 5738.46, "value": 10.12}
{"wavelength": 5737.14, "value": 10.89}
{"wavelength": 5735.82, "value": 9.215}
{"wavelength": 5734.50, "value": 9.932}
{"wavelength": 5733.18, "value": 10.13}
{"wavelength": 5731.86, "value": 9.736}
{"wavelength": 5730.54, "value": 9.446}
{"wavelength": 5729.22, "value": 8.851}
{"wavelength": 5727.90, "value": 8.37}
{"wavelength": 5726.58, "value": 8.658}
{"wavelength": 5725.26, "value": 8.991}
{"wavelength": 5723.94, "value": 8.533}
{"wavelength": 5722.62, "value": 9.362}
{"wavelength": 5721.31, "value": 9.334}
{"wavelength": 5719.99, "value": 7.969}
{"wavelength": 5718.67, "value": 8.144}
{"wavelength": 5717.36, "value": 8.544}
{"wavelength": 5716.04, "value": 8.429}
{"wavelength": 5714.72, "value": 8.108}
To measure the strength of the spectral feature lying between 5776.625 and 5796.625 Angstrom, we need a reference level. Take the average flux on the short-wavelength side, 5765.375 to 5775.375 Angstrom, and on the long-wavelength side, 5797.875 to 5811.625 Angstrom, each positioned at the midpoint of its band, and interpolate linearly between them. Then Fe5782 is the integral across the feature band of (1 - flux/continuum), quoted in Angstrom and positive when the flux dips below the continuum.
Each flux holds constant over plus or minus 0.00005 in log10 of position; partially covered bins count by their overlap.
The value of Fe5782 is -0.7 Angstrom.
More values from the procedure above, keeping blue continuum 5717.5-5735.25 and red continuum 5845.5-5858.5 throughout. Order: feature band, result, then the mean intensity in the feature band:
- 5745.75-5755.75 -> 0.9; 8.18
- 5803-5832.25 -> -0.3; 8.89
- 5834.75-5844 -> -0.8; 9.51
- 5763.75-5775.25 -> -0.4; 9.26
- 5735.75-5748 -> -1.8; 10.3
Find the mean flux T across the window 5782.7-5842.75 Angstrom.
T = 9.34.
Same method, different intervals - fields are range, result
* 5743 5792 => 9.11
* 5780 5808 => 9.65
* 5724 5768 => 9.18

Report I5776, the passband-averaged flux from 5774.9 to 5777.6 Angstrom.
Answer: 8.36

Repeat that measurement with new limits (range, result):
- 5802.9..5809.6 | 9.57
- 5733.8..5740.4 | 10.4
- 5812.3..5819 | 7.89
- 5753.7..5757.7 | 8.79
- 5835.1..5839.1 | 9.49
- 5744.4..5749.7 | 8.37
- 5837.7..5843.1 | 9.82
